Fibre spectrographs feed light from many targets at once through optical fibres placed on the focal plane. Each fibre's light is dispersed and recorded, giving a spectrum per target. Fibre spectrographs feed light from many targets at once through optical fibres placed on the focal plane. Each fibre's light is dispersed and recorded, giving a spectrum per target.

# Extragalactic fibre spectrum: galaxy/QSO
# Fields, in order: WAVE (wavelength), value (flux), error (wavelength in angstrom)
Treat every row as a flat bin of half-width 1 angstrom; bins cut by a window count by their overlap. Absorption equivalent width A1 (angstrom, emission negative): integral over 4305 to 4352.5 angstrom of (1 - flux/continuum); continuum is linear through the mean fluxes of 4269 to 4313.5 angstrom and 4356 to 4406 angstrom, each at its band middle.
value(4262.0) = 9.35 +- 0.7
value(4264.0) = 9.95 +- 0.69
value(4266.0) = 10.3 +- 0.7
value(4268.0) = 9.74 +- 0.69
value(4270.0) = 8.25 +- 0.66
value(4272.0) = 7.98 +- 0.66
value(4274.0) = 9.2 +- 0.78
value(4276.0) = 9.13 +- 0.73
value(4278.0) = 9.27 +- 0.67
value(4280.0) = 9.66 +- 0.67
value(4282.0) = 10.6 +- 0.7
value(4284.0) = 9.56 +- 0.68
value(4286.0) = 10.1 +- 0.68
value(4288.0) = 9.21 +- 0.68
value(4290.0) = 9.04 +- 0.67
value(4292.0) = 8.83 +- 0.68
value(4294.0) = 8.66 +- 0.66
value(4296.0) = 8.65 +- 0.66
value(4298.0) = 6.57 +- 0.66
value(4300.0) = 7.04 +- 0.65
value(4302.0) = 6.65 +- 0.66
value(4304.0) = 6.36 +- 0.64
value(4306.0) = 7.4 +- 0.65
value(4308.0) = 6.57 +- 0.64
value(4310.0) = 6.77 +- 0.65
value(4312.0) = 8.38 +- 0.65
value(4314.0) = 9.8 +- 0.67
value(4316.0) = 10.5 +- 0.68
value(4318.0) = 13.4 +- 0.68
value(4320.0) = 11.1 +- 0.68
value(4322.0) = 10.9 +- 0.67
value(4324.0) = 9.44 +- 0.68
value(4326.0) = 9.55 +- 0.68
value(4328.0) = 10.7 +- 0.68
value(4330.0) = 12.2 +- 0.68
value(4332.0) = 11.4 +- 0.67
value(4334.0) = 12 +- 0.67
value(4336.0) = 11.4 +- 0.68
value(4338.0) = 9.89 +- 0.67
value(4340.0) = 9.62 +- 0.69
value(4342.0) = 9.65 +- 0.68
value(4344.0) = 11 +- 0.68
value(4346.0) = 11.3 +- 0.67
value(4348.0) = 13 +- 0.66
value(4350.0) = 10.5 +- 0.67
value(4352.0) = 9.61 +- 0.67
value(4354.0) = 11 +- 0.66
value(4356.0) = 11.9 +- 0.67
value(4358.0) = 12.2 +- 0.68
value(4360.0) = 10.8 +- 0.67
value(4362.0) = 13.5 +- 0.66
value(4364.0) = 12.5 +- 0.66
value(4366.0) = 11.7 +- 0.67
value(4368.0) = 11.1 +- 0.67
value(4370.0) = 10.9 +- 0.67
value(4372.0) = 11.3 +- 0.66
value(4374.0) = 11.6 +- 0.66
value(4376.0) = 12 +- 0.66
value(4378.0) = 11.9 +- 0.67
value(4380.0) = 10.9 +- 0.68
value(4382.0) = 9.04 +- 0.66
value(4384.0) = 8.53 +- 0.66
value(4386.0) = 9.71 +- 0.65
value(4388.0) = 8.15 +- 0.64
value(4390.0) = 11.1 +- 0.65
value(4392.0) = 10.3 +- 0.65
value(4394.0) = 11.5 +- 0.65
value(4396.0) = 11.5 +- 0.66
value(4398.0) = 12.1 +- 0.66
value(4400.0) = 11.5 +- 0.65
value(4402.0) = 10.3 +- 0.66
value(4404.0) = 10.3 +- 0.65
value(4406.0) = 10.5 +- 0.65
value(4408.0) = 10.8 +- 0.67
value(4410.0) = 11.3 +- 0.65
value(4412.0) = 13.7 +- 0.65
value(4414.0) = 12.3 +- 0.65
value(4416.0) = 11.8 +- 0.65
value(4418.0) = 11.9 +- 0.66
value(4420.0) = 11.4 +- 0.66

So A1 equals -3.80 angstrom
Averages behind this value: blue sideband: 8.37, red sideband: 11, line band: 10.3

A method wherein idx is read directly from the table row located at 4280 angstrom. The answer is 9.66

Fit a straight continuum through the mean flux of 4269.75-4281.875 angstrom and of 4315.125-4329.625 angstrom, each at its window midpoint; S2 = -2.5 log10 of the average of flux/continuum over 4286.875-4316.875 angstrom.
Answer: 0.25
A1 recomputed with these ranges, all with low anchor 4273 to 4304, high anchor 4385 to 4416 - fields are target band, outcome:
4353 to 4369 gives -2.5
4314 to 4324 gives -1.9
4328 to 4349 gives -2.9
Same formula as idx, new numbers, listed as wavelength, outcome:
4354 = 11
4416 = 11.8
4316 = 10.5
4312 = 8.38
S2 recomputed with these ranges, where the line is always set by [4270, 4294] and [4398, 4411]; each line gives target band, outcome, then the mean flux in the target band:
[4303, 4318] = 0.16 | 8.33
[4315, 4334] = -0.13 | 11.1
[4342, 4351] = -0.12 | 11.2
